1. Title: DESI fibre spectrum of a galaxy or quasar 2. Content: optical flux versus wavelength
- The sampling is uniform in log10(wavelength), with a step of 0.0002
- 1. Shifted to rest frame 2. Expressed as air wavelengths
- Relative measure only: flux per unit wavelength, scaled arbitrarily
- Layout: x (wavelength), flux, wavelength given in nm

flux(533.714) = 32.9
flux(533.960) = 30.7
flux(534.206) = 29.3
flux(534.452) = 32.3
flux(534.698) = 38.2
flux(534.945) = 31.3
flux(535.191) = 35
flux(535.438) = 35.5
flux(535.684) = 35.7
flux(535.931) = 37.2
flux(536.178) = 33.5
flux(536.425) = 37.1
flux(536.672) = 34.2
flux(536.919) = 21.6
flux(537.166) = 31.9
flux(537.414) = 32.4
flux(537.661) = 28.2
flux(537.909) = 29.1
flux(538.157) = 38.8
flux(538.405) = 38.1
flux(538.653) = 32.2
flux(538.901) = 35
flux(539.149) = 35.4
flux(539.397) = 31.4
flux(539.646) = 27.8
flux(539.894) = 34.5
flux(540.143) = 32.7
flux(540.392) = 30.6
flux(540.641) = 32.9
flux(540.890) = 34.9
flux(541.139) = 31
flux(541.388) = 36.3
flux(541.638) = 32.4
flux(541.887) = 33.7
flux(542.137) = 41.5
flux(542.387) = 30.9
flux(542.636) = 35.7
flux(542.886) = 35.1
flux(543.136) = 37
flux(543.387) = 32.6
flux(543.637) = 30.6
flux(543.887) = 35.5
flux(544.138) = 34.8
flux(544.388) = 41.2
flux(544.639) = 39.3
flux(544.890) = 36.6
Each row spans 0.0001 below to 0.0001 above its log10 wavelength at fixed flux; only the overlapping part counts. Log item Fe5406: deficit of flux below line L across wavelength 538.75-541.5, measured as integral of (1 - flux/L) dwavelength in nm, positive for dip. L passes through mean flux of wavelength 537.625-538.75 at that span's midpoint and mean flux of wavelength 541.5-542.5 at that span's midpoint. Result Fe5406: 0.10 nm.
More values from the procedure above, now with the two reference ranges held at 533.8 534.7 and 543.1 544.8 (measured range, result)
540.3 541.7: 0.06 nm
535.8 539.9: 0.07 nm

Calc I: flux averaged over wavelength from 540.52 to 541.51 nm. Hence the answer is 33.8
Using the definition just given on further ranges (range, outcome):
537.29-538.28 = 32.1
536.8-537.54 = 28.7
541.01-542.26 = 35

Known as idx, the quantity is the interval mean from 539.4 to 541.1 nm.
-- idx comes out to 32.1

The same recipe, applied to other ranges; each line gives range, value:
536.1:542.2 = 33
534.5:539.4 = 33.6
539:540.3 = 32.4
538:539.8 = 34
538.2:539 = 35.5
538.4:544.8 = 34.3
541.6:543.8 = 34.5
